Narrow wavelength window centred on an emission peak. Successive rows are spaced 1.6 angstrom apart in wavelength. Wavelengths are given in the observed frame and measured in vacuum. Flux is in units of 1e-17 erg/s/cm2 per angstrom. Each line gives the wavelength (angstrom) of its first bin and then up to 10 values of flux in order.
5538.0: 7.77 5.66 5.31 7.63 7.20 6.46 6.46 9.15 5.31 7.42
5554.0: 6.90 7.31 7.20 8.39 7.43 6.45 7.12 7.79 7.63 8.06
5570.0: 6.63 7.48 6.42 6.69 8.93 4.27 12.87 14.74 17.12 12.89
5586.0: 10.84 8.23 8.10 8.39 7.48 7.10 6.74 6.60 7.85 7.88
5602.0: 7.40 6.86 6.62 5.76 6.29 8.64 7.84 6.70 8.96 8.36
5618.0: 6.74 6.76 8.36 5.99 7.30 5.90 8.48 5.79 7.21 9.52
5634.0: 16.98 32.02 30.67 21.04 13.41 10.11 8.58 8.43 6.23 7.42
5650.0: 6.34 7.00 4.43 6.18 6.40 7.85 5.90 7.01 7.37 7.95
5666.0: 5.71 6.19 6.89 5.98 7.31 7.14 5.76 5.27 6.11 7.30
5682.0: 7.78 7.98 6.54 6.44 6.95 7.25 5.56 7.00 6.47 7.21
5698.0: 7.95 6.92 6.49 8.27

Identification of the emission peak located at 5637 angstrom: [O III]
